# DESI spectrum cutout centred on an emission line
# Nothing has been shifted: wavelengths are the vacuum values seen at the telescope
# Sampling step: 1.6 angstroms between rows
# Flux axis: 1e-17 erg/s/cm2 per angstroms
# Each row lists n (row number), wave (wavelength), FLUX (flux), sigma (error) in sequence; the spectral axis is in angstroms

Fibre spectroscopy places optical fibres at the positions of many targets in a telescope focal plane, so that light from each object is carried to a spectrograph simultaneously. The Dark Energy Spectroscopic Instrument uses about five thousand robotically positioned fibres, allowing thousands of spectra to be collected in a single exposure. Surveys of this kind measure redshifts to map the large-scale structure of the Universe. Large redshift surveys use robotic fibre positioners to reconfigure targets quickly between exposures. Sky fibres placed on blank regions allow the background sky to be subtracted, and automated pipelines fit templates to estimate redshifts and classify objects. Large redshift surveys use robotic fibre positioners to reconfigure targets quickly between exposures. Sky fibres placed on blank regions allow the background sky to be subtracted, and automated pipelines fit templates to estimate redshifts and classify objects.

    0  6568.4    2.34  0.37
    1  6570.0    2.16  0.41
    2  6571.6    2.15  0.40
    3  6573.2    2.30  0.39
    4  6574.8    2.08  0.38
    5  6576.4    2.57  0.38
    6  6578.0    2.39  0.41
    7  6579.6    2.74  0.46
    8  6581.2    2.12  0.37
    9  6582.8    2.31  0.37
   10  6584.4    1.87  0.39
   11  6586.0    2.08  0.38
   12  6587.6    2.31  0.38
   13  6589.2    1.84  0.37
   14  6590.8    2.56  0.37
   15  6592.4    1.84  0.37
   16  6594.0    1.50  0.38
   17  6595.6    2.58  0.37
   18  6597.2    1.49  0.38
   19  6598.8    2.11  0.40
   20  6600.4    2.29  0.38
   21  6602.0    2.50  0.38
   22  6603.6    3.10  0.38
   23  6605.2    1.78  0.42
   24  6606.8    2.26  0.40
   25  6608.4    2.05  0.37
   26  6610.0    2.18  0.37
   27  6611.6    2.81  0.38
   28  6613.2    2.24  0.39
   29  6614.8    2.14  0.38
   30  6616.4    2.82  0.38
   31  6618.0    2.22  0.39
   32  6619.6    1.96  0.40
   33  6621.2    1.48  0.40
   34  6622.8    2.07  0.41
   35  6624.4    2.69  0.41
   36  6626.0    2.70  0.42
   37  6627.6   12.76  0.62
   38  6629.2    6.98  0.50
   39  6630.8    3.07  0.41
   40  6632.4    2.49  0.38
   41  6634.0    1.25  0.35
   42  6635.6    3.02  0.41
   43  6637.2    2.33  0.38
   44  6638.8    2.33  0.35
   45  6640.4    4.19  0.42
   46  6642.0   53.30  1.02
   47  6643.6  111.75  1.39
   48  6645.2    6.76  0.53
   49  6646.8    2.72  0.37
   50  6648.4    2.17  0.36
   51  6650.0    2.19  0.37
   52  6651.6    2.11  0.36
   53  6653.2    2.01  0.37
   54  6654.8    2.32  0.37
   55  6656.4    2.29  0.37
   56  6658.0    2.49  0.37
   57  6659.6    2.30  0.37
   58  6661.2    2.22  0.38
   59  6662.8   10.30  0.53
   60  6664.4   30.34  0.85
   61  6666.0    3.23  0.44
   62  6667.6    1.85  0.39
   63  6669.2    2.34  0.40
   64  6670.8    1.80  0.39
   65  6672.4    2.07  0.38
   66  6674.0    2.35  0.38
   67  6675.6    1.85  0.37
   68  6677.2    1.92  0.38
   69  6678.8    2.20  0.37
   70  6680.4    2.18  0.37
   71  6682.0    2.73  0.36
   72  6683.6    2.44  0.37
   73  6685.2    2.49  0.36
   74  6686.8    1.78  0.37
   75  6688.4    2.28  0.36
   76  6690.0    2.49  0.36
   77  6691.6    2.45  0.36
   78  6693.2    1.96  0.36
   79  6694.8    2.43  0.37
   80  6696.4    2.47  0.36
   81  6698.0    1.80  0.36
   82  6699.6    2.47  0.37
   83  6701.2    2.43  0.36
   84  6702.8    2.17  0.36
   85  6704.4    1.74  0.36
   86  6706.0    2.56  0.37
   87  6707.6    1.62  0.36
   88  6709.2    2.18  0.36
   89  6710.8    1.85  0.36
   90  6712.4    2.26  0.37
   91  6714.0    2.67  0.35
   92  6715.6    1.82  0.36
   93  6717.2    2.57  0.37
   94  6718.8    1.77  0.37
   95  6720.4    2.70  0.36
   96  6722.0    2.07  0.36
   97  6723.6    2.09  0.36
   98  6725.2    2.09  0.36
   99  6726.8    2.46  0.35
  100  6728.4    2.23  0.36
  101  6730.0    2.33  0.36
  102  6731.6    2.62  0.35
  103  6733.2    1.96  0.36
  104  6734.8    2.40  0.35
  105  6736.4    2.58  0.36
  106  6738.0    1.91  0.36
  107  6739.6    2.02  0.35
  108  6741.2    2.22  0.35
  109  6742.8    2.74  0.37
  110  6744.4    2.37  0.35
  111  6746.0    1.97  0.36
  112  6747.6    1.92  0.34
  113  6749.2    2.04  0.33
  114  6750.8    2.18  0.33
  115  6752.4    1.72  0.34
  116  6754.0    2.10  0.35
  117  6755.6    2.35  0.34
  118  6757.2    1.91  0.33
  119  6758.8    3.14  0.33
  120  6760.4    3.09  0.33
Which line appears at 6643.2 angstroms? H-alpha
